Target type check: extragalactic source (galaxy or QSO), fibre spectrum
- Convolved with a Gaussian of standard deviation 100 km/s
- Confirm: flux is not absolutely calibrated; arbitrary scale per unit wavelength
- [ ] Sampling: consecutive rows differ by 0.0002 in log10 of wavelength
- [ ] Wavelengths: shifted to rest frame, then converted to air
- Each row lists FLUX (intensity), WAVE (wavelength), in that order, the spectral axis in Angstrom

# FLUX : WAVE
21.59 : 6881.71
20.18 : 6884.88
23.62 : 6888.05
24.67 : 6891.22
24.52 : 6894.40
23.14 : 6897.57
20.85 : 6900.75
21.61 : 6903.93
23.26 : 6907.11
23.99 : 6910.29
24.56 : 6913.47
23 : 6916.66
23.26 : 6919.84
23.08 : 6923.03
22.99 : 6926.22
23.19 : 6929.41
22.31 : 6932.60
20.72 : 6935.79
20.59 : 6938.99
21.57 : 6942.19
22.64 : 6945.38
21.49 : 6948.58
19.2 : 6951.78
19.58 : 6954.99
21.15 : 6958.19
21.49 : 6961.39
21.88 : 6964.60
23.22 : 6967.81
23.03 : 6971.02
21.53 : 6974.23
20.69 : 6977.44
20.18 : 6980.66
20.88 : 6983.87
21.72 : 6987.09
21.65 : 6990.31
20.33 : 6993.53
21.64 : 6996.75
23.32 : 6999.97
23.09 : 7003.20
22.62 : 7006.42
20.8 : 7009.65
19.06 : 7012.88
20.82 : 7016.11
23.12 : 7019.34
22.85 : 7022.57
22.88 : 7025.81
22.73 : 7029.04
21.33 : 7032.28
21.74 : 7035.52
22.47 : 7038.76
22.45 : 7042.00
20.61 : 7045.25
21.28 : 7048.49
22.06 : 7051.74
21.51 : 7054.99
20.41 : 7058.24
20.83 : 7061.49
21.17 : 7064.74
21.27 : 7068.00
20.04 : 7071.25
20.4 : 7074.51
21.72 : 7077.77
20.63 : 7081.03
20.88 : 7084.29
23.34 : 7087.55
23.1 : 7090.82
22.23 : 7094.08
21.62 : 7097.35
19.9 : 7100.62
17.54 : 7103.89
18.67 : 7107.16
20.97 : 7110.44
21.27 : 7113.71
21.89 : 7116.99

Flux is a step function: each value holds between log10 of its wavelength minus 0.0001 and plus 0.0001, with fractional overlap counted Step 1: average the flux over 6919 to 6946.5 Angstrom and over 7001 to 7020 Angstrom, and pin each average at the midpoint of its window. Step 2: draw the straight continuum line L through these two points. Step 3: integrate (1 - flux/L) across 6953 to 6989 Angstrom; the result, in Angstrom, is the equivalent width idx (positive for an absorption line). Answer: 0.9 Angstrom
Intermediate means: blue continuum 22.2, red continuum 21.6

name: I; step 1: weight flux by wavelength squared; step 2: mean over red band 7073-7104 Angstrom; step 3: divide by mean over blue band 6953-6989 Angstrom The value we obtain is 1.03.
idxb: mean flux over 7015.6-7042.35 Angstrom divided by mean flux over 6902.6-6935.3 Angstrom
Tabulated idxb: 0.97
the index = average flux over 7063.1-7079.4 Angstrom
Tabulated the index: 20.9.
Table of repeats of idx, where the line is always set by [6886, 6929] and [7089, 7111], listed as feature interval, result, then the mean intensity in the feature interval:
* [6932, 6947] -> 0.84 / 21.5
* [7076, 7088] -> -0.37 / 21.5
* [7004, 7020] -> 0.39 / 21.3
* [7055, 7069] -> 0.08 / 21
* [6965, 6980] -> 0.24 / 22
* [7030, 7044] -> -0.36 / 22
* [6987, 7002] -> 0.18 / 21.8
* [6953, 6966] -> 0.90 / 21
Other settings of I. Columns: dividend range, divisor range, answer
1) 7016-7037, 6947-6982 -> 1.07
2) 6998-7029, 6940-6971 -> 1.05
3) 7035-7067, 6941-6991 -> 1.03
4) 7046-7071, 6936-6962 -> 1.04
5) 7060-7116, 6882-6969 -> 0.98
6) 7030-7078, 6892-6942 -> 0.97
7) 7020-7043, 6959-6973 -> 1.02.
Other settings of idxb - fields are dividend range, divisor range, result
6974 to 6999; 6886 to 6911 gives 0.91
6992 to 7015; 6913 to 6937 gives 0.94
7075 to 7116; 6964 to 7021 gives 0.97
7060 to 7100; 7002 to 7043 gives 0.97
